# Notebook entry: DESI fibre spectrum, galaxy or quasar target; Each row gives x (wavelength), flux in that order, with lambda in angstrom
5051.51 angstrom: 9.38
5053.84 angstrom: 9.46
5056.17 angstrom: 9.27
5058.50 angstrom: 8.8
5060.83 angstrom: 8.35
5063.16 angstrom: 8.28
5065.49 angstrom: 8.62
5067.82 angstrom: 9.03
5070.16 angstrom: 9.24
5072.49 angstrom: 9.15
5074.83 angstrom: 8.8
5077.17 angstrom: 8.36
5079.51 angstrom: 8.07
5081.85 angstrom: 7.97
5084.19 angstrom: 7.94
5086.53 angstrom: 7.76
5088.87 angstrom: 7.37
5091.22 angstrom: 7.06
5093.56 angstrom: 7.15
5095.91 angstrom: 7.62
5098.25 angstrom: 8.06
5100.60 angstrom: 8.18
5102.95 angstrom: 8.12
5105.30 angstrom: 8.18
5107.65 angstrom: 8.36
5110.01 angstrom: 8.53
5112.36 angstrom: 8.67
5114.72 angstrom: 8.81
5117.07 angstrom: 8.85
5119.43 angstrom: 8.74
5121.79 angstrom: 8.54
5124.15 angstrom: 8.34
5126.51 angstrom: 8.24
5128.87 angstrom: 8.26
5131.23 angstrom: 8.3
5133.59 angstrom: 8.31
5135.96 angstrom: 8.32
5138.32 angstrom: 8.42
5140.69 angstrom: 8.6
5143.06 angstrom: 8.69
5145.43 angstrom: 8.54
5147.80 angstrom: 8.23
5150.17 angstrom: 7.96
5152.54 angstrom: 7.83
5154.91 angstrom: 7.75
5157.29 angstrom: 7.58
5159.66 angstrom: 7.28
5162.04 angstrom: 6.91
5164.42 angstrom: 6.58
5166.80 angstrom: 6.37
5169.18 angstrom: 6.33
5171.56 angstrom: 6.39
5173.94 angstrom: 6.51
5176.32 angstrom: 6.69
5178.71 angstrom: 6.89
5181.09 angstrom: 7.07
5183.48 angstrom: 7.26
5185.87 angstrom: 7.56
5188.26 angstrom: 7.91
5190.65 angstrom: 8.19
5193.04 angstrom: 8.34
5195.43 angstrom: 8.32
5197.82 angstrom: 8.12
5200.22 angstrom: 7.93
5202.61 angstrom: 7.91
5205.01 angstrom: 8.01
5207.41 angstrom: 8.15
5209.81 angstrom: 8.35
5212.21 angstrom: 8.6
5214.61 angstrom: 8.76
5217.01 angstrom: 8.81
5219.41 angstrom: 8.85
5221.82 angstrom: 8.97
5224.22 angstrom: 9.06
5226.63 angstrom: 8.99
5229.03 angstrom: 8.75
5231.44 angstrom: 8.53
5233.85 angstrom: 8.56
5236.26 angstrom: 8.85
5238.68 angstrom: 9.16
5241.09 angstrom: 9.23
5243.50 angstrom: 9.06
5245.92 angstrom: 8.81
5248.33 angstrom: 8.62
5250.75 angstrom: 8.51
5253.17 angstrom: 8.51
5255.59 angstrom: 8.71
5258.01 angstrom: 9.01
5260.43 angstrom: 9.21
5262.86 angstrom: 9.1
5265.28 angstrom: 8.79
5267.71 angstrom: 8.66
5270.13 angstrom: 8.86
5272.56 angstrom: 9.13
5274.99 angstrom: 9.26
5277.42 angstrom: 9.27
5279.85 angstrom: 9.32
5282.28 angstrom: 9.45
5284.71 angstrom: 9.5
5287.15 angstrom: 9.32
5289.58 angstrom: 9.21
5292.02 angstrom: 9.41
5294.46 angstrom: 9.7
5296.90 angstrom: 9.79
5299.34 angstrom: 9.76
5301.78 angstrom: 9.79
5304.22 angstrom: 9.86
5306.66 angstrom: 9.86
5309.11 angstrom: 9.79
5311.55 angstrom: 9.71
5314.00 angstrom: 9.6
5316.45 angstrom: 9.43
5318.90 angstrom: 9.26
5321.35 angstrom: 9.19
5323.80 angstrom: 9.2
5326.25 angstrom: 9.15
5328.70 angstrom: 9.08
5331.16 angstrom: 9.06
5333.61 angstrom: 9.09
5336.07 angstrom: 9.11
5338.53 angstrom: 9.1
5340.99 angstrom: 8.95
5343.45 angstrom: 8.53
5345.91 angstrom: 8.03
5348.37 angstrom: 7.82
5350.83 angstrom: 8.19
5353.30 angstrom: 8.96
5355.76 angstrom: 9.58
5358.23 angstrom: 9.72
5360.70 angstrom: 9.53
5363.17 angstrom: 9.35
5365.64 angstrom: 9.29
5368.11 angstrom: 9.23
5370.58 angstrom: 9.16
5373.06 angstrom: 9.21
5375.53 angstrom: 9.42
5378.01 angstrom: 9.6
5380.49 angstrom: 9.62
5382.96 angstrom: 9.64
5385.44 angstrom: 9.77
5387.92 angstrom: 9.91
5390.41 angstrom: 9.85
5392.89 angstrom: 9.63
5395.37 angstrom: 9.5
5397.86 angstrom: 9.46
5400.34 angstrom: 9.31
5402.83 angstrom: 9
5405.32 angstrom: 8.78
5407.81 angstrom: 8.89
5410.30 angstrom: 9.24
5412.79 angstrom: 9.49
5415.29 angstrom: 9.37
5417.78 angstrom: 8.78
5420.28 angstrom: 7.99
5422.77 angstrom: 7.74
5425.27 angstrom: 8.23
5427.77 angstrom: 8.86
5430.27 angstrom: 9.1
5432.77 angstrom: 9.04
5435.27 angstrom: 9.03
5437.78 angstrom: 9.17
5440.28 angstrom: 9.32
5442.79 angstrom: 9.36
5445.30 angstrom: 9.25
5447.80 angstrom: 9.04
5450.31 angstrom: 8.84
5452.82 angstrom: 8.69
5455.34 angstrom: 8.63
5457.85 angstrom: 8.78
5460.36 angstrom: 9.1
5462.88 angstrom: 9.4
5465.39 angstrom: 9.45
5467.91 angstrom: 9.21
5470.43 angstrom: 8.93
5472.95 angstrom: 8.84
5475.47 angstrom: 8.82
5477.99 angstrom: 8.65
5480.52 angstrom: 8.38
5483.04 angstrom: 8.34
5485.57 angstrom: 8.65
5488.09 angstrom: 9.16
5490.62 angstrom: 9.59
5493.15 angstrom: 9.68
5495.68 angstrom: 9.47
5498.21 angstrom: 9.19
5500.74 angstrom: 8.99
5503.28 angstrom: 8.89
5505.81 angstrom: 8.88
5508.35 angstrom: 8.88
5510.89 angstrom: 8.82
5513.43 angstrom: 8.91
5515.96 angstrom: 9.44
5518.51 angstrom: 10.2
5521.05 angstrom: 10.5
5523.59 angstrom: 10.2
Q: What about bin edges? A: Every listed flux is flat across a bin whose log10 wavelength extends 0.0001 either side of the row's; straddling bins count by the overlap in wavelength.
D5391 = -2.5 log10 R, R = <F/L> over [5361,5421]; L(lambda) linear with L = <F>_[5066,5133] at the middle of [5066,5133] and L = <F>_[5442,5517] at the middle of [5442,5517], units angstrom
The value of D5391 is -0.059 mag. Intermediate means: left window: 8.28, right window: 9.01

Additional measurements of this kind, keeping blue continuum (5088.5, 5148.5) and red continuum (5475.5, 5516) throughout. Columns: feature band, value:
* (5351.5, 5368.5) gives -0.075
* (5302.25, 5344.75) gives -0.079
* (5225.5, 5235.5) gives -0.031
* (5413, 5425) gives 0.037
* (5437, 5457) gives -0.018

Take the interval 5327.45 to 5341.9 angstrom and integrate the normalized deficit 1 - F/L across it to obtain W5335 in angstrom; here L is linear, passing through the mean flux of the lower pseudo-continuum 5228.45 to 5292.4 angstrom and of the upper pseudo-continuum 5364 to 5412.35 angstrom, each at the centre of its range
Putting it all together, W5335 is 0.2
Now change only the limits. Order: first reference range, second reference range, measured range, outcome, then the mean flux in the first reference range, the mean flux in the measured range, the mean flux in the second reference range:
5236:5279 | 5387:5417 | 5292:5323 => -1.9 angstrom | 8.93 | 9.63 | 9.35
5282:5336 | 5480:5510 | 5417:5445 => 1.1 angstrom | 9.46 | 8.8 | 9.02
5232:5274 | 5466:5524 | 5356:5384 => -1.4 angstrom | 8.87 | 9.44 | 9.15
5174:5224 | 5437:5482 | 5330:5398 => -4.6 angstrom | 8.02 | 9.22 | 8.99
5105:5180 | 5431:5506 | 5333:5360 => -0.8 angstrom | 7.87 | 8.83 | 9.03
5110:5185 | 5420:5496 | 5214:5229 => -1.6 angstrom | 7.79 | 8.91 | 8.93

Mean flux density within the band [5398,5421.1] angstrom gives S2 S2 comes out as 9.02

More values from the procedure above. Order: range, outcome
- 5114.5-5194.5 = 7.77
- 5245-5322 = 9.27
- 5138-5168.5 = 7.7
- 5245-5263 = 8.79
